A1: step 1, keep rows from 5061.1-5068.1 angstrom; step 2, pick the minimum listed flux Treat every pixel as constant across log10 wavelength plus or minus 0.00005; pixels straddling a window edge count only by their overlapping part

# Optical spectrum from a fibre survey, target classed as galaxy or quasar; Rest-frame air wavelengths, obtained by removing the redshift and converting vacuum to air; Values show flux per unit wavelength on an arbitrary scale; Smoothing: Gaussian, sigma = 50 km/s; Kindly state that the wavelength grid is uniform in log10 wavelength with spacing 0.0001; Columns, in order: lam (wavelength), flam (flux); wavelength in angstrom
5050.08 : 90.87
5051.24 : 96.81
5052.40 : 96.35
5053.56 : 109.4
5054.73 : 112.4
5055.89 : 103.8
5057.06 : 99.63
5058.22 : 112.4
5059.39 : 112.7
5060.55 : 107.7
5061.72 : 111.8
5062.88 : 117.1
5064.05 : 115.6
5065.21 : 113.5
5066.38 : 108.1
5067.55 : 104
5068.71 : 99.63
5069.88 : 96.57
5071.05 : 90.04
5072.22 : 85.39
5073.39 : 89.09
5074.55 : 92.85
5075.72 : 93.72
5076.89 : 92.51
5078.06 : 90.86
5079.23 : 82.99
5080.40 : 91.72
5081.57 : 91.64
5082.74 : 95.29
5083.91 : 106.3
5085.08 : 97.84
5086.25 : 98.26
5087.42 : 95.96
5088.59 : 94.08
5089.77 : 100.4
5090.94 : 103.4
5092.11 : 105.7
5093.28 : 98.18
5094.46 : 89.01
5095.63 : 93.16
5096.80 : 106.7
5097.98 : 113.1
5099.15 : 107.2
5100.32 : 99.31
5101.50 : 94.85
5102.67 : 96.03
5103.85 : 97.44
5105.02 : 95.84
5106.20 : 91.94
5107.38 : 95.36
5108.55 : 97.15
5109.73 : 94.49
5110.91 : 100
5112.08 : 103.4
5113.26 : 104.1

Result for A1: 104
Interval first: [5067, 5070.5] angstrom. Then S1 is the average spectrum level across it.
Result 100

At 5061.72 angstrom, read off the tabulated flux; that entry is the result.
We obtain 111.8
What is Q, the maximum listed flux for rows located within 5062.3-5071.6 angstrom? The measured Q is 117.1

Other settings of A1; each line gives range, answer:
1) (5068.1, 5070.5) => 96.57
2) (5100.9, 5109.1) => 91.94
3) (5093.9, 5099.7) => 89.01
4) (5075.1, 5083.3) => 82.99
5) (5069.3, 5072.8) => 85.39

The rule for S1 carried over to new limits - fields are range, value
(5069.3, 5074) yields 90.3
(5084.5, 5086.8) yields 98.1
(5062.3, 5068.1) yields 112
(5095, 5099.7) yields 105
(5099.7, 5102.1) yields 97.4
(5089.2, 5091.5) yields 102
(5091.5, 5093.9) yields 102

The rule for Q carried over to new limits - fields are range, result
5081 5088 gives 106.3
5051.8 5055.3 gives 112.4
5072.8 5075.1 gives 92.85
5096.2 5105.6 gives 113.1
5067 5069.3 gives 104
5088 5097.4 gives 106.7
